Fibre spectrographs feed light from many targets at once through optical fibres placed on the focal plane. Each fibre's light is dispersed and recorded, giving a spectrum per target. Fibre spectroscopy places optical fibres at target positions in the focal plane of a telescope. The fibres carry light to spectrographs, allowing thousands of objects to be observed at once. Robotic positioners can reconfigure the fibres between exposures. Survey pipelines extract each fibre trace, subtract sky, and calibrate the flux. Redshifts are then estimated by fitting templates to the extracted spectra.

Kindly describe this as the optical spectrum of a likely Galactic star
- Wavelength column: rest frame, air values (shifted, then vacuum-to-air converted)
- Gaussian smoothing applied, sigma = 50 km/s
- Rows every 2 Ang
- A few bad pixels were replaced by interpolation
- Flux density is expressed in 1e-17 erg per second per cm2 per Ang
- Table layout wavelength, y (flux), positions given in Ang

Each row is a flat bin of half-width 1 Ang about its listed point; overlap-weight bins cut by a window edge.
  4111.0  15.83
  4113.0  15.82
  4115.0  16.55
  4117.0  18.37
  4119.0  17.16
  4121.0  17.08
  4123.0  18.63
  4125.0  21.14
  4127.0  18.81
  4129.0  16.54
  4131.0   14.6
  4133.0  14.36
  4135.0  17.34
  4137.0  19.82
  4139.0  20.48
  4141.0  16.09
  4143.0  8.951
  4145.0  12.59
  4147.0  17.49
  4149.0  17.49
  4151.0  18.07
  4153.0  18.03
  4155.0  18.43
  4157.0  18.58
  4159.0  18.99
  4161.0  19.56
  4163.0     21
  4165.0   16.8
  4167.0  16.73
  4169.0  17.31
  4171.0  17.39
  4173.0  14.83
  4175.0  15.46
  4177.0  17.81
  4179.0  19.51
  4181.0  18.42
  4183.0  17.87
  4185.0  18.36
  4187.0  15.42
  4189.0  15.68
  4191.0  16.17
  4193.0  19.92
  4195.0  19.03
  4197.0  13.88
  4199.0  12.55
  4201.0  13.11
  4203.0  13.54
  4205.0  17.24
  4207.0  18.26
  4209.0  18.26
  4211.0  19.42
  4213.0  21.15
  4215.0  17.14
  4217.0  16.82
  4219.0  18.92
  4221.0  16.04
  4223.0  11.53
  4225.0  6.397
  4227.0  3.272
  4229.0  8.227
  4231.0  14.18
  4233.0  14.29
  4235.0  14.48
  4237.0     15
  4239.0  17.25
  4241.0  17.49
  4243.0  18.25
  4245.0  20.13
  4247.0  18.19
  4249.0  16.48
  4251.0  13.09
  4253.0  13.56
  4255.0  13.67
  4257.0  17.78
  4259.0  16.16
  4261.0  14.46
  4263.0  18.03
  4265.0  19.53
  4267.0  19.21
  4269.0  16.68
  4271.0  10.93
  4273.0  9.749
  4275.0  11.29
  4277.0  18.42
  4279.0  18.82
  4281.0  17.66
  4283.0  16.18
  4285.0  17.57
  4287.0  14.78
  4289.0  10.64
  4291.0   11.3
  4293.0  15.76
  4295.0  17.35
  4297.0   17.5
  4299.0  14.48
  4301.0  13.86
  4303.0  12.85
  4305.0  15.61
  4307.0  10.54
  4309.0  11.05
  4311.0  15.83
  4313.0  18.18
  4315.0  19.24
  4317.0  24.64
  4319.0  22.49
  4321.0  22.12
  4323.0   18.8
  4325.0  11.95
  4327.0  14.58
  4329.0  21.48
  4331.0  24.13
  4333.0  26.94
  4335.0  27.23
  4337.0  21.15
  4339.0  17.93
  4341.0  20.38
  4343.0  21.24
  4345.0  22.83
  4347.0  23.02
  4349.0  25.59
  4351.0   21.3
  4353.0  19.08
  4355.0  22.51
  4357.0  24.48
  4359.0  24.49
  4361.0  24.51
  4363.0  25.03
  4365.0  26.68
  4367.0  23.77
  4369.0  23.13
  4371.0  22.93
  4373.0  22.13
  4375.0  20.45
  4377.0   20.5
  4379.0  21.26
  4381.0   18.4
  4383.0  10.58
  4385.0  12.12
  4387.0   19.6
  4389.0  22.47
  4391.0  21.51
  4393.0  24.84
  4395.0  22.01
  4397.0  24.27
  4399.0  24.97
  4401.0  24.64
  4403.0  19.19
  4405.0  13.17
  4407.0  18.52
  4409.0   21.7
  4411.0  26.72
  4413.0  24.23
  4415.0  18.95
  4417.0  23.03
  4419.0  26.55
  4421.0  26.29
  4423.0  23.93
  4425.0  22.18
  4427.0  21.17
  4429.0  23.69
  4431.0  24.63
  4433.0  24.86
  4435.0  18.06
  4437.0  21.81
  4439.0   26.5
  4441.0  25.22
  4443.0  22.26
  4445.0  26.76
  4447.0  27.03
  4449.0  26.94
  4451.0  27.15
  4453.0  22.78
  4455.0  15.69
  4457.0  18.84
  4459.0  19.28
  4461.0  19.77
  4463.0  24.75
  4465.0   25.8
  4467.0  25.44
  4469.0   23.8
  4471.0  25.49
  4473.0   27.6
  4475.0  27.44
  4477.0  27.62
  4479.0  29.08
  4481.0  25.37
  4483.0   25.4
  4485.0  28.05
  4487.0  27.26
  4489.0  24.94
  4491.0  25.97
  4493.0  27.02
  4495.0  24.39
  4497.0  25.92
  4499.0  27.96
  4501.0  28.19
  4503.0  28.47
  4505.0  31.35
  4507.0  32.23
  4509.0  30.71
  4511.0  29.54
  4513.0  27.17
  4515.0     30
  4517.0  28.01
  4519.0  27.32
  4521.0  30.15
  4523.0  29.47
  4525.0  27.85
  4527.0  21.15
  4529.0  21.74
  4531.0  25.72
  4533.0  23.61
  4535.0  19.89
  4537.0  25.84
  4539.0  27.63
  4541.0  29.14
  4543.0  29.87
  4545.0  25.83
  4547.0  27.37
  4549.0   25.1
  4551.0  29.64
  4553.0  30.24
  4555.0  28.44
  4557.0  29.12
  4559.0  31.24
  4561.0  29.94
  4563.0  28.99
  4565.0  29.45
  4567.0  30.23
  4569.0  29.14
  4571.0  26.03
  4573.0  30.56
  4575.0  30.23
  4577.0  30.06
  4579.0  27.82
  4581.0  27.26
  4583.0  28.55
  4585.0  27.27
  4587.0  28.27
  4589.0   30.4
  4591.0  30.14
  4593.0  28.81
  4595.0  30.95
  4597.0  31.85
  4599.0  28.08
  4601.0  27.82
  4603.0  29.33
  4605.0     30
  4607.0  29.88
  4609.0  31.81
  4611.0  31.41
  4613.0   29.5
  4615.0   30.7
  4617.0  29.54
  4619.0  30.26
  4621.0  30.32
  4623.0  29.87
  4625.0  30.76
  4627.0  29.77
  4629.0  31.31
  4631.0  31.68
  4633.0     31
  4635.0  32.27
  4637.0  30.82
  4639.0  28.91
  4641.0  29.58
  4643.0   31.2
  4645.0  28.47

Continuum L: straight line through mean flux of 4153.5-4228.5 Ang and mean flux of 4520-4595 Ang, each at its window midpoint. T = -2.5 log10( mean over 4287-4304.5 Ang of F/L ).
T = 0.35 mag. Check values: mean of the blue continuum 16.5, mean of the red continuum 27.9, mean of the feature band 14.3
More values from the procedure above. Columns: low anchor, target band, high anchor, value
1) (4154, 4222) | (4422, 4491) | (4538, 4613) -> 0.05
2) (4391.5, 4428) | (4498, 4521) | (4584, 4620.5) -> -0.11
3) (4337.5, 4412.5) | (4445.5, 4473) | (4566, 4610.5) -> 0.05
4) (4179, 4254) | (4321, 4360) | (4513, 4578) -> -0.07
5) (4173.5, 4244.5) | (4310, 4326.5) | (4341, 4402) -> 0.05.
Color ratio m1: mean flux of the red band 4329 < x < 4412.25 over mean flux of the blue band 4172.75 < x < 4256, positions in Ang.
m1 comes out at 1.4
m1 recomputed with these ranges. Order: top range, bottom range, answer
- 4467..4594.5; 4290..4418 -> 1.37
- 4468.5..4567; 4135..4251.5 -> 1.68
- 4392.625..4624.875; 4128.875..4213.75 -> 1.56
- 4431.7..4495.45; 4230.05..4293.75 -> 1.57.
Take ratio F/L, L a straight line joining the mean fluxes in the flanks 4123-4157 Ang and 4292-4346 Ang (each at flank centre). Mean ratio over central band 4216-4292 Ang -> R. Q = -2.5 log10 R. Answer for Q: 0.20 mag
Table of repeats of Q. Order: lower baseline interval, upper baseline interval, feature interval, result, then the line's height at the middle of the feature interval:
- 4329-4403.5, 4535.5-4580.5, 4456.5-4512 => -0.01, 26.1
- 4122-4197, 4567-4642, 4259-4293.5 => 0.32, 20.6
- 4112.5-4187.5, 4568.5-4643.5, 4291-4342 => 0.21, 21.9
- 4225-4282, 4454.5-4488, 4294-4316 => 0.15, 17.3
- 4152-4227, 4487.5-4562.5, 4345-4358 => -0.04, 21.9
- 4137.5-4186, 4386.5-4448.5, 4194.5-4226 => 0.17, 18.4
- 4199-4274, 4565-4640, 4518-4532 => 0.02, 26.7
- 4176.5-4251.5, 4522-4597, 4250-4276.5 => 0.17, 17.6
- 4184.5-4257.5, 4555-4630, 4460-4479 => -0.02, 24.9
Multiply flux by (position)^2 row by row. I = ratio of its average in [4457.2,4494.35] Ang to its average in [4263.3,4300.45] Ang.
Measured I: 1.80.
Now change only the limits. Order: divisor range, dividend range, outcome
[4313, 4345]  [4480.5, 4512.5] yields 1.43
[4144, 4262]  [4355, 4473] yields 1.54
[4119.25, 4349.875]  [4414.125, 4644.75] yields 1.85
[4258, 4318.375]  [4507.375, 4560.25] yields 1.96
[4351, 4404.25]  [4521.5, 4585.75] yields 1.38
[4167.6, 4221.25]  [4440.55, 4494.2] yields 1.66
